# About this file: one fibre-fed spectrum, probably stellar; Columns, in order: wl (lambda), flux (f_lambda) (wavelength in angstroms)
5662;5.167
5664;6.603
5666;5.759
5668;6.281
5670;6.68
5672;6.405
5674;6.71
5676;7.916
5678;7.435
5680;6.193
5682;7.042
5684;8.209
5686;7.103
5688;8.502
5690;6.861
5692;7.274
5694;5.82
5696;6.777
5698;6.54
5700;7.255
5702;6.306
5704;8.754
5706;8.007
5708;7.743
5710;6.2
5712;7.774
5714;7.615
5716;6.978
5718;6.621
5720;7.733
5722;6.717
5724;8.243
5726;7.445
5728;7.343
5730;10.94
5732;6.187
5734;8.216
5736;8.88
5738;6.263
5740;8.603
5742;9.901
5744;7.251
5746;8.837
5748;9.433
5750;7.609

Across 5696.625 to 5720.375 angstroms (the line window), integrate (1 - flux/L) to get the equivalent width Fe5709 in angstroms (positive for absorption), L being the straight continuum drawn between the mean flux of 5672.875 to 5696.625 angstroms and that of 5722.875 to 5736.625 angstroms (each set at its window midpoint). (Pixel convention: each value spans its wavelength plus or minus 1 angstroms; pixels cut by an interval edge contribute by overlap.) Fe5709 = 1.25 angstroms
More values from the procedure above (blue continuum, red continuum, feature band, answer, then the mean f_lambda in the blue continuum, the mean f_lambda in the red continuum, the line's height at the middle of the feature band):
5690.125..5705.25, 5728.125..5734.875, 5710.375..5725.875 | 0.9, 6.97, 8.31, 7.78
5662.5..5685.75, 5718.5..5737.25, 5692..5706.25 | 0.6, 6.81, 7.91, 7.32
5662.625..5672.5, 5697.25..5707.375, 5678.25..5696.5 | -0.5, 6.3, 7.41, 6.93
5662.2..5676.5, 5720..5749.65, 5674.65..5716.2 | -0.7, 6.5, 8.13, 7.15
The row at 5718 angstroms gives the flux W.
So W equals 6.621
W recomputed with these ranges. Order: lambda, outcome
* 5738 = 6.263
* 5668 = 6.281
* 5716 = 6.978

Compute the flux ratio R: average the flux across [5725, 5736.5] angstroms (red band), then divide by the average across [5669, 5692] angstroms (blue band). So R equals 1.1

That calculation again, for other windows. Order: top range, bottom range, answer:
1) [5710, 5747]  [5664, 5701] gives 1.13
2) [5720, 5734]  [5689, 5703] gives 1.17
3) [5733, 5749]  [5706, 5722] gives 1.16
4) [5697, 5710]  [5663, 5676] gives 1.13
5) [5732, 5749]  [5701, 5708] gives 1.08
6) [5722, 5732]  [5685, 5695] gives 1.14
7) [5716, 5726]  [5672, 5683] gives 1.04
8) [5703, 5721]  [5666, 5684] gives 1.09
